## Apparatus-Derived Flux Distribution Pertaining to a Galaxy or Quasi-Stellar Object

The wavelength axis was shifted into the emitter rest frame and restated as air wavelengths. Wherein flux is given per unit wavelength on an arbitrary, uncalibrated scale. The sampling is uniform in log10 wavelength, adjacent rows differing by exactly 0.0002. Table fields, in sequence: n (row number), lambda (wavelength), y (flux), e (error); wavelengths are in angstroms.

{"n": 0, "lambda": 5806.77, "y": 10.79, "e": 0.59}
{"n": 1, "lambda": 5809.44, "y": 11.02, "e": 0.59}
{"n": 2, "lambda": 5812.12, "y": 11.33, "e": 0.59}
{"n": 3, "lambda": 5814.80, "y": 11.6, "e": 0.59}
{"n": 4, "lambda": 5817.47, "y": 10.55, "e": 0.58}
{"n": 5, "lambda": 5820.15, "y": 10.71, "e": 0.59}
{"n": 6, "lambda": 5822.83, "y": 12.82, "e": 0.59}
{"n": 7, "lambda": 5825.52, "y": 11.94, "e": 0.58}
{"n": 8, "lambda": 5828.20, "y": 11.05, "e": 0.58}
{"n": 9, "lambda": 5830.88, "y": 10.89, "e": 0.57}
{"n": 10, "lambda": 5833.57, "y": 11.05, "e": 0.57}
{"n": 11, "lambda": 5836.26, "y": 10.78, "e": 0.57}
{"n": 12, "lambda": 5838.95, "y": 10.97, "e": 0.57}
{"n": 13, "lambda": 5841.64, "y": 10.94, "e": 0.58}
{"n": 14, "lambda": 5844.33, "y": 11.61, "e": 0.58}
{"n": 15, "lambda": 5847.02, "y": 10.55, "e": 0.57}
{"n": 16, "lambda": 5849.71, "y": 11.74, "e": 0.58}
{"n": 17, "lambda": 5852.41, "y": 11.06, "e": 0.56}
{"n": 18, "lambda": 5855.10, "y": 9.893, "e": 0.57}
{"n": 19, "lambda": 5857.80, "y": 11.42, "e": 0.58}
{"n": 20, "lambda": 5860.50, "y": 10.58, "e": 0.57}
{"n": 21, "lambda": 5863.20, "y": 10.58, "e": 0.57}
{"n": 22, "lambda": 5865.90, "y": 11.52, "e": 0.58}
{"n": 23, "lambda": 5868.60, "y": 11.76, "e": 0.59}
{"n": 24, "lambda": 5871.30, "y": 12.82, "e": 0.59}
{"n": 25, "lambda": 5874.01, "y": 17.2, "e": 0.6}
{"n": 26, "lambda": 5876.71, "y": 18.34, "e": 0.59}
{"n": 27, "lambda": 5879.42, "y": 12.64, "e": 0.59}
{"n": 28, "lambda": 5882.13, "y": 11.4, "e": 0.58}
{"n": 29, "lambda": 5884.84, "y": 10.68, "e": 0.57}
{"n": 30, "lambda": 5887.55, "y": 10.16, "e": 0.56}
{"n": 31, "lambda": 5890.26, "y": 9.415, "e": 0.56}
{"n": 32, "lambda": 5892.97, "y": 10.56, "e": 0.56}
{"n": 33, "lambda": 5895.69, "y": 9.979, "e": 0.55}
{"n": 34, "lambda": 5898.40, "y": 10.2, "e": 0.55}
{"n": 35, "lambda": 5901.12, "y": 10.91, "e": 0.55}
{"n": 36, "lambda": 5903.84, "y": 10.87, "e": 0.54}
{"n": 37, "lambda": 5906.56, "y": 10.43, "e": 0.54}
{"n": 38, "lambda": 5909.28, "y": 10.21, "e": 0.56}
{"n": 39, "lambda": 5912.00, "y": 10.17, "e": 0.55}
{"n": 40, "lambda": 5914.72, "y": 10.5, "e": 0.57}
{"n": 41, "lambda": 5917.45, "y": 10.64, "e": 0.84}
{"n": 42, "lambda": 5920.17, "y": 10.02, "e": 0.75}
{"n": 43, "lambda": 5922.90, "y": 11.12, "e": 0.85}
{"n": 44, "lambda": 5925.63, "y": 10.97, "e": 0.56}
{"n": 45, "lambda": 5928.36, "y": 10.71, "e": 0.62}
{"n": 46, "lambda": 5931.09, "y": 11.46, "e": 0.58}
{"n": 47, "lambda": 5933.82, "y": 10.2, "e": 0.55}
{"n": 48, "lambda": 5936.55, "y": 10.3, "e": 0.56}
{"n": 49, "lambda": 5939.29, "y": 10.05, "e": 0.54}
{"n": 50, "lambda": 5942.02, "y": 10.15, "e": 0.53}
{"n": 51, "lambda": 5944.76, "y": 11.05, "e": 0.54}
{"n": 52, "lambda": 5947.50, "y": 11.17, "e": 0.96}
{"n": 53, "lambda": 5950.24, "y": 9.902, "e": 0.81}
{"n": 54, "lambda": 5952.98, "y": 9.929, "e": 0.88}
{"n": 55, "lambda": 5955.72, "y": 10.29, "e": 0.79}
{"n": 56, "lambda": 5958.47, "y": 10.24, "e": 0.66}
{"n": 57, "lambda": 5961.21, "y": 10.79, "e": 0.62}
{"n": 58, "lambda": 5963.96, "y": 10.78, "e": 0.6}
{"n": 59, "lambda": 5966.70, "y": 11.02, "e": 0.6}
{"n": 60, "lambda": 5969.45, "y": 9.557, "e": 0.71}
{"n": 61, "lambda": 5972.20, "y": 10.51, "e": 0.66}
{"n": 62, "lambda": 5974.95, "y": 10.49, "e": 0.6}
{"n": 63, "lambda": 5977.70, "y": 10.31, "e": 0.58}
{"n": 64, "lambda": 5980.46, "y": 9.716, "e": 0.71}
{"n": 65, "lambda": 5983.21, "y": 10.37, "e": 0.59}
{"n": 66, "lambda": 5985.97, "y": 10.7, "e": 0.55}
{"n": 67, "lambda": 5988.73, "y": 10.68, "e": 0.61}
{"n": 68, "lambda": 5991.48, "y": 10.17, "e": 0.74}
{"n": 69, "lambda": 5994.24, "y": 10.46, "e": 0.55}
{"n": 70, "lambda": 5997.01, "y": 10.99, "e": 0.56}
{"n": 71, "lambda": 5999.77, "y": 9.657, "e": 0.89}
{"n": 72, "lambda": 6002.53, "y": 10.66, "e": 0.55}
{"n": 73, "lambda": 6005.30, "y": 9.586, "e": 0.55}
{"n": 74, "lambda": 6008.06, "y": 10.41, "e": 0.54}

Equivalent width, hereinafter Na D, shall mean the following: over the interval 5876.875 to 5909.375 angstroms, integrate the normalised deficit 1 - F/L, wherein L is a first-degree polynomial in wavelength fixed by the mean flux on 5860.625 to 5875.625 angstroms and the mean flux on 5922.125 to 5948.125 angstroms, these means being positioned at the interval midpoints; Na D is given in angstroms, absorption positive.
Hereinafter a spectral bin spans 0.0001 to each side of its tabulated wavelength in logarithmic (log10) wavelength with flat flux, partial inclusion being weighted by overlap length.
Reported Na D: 2.8 angstroms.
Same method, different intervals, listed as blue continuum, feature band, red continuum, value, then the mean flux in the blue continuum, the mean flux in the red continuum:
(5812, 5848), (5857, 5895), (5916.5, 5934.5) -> -3.67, 11.2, 10.8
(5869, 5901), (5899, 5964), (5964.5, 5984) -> 3.56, 12.1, 10.3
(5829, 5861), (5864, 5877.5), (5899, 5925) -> -4.02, 11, 10.5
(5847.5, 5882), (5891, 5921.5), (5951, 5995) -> 3.20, 12.4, 10.4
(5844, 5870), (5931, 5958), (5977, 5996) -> 0.47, 11.1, 10.4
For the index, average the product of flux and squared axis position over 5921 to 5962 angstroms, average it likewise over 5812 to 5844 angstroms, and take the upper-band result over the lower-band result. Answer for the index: 0.98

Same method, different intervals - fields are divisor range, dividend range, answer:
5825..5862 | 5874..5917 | 1.04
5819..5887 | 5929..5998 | 0.92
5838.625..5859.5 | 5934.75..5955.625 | 0.97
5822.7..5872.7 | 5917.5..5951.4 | 0.97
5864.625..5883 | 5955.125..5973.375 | 0.79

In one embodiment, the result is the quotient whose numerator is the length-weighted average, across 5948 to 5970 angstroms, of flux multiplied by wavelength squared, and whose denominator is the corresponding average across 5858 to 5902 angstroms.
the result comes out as 0.9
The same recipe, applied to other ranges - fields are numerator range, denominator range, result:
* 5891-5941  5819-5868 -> 0.97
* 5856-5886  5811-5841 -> 1.14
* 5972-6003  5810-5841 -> 0.98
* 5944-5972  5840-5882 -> 0.89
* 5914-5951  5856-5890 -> 0.88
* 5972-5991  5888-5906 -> 1.03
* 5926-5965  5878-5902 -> 1.00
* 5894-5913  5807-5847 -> 0.95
